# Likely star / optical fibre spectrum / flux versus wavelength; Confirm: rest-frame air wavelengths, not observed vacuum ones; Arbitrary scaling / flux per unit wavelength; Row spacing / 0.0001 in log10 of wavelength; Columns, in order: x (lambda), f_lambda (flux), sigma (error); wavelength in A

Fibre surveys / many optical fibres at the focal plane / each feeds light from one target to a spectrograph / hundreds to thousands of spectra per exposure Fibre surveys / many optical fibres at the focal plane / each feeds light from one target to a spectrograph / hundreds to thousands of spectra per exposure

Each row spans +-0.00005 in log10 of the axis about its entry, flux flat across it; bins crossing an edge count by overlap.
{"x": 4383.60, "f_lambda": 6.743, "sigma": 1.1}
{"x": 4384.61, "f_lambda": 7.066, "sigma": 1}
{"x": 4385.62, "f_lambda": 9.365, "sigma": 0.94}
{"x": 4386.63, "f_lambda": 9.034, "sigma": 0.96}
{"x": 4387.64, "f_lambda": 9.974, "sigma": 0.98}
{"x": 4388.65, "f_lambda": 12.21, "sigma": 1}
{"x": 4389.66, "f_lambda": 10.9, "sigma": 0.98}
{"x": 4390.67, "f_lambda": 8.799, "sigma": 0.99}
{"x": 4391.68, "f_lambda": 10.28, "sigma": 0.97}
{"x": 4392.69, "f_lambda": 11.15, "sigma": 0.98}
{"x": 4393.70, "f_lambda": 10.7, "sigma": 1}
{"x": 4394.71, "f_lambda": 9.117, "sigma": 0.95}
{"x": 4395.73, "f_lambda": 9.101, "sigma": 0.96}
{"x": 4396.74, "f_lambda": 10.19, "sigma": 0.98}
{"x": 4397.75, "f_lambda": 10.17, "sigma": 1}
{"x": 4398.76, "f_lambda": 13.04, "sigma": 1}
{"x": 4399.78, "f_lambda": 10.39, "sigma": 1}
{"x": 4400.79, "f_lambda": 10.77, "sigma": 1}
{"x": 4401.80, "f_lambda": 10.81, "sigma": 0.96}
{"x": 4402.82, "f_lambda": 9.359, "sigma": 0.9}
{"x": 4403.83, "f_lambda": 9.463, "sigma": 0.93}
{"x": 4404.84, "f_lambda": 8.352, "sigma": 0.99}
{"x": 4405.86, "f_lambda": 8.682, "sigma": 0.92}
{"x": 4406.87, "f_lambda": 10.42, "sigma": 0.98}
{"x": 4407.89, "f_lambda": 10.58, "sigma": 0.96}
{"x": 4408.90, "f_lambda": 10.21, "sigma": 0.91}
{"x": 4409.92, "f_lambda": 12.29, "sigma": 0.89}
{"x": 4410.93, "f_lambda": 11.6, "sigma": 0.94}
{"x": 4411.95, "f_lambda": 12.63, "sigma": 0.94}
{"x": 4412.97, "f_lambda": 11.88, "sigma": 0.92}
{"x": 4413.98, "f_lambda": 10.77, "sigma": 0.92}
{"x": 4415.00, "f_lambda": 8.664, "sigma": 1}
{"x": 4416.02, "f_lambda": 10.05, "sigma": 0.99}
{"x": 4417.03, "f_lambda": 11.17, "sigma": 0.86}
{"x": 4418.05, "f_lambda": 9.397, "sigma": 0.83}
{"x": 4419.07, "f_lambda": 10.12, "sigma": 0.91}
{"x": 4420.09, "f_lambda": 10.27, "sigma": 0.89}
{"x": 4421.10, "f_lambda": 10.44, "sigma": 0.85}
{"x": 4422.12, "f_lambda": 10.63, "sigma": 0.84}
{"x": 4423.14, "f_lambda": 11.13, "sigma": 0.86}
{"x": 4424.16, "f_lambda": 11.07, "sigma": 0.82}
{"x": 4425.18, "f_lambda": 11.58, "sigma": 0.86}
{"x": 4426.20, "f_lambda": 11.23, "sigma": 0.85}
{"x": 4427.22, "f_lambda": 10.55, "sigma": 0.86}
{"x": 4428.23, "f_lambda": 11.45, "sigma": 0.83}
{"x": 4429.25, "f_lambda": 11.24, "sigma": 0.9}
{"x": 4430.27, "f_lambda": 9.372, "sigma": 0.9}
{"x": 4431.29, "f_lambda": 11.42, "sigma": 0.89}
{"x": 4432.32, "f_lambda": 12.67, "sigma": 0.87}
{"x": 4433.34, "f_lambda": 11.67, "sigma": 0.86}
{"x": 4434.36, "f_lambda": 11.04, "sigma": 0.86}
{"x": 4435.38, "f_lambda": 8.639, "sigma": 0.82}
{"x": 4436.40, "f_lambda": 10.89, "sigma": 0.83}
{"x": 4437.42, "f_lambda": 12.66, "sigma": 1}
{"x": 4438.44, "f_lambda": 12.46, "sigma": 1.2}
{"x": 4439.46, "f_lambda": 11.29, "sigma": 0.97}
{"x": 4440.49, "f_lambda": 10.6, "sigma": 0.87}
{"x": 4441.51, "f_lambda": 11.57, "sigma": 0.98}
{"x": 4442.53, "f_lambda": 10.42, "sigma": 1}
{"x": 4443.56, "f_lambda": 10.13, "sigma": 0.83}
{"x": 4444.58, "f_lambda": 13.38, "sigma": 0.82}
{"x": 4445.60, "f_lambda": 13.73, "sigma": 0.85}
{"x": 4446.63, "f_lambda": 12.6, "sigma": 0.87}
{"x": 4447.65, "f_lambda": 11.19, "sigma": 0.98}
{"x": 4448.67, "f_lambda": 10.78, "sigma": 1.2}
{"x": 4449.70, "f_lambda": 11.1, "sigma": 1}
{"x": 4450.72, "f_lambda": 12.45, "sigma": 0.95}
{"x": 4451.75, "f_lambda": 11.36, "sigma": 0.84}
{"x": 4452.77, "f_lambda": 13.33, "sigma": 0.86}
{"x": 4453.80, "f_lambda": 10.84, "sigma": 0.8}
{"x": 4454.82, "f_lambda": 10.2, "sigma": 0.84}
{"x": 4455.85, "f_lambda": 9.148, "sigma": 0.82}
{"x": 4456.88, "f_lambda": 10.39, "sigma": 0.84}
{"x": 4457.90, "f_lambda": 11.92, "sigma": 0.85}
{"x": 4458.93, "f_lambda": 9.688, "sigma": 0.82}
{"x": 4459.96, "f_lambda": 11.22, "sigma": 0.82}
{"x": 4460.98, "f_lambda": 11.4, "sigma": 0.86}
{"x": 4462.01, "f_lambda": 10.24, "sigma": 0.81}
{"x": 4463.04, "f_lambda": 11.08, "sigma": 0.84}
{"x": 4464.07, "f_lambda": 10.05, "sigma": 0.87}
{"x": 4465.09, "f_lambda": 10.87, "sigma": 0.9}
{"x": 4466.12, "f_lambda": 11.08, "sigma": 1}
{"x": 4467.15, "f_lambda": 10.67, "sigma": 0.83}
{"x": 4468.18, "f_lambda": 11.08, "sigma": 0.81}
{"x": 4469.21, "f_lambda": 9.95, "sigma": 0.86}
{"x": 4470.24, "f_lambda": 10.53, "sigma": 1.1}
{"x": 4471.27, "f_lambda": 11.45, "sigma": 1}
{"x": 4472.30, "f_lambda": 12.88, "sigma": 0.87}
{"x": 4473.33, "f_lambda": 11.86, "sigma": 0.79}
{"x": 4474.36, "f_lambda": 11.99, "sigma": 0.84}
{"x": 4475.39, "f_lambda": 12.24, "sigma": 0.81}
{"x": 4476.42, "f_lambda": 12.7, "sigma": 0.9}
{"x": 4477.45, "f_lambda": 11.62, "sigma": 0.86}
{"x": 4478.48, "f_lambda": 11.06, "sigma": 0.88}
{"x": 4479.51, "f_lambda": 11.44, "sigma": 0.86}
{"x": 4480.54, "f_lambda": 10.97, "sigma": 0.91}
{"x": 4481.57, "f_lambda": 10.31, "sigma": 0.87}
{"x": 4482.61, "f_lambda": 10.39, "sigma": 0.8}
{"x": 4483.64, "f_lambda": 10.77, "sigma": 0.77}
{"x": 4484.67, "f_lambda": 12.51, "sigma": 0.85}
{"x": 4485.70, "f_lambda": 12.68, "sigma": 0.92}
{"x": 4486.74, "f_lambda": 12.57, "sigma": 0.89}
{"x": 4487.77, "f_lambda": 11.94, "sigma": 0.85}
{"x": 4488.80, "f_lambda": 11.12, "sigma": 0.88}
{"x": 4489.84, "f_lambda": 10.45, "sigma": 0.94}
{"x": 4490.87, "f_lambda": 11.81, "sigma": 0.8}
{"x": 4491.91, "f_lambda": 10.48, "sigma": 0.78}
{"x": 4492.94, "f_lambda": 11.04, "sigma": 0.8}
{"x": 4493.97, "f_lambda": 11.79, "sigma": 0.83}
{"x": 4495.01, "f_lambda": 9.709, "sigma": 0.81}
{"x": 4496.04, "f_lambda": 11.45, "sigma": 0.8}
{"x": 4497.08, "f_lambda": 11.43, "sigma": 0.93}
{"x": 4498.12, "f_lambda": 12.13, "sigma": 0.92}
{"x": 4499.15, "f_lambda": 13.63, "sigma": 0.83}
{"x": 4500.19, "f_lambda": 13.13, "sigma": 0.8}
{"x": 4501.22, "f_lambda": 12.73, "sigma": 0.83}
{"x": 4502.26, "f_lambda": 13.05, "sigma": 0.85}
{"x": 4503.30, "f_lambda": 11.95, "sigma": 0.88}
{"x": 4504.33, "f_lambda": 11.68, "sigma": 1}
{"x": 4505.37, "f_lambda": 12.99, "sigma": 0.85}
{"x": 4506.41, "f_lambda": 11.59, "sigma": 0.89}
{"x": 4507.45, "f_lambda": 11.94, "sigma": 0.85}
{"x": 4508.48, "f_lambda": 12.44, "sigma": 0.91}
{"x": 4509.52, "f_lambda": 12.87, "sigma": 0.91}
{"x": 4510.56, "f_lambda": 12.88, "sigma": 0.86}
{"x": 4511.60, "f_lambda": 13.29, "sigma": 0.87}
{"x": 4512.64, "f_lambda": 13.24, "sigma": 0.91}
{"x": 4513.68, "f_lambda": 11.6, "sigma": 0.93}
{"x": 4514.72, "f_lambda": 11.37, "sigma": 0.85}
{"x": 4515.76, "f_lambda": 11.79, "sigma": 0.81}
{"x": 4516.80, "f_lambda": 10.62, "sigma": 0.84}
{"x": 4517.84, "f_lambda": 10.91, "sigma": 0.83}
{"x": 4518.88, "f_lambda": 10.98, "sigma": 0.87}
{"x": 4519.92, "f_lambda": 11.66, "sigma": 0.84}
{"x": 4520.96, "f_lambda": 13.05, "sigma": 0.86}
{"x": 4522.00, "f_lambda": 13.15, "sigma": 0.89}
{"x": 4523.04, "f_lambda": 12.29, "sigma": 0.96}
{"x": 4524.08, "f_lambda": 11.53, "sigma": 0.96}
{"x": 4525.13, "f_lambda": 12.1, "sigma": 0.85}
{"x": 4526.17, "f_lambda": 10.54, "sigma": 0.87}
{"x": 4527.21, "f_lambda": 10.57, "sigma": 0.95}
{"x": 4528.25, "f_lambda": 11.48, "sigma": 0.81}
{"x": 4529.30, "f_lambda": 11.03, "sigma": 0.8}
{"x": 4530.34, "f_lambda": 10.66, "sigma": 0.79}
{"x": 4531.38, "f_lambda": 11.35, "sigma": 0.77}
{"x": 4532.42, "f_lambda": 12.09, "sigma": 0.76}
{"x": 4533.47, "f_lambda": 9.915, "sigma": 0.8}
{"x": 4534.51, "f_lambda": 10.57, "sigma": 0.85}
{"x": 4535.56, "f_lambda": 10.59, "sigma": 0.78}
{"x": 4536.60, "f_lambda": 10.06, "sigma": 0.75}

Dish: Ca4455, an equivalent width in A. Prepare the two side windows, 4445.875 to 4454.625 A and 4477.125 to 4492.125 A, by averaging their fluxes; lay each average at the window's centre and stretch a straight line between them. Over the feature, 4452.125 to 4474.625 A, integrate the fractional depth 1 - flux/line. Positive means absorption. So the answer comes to 1.1 A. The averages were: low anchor 11.7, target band 11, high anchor 11.4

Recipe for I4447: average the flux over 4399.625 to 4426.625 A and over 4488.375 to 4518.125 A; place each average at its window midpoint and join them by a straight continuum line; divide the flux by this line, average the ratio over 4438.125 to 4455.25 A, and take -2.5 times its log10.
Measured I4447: -0.06 mag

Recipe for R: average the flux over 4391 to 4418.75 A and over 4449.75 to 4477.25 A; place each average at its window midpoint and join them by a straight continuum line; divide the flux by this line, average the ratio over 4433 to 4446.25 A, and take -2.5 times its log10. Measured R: -0.055 mag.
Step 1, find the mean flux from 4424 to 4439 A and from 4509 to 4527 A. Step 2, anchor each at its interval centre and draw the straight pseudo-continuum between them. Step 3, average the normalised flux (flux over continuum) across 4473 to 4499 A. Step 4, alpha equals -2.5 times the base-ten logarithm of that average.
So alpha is 0.02 mag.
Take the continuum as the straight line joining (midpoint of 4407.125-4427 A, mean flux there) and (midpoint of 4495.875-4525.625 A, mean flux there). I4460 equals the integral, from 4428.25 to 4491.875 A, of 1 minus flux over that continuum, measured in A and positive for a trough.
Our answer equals 0.83 A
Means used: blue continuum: 10.8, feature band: 11.3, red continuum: 12.2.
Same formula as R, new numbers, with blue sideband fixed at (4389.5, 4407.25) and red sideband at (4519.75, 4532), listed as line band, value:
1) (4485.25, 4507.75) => -0.056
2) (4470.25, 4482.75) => -0.052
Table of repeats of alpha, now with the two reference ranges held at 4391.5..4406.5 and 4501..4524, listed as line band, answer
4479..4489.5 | 0.02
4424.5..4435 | -0.05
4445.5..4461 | -0.02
